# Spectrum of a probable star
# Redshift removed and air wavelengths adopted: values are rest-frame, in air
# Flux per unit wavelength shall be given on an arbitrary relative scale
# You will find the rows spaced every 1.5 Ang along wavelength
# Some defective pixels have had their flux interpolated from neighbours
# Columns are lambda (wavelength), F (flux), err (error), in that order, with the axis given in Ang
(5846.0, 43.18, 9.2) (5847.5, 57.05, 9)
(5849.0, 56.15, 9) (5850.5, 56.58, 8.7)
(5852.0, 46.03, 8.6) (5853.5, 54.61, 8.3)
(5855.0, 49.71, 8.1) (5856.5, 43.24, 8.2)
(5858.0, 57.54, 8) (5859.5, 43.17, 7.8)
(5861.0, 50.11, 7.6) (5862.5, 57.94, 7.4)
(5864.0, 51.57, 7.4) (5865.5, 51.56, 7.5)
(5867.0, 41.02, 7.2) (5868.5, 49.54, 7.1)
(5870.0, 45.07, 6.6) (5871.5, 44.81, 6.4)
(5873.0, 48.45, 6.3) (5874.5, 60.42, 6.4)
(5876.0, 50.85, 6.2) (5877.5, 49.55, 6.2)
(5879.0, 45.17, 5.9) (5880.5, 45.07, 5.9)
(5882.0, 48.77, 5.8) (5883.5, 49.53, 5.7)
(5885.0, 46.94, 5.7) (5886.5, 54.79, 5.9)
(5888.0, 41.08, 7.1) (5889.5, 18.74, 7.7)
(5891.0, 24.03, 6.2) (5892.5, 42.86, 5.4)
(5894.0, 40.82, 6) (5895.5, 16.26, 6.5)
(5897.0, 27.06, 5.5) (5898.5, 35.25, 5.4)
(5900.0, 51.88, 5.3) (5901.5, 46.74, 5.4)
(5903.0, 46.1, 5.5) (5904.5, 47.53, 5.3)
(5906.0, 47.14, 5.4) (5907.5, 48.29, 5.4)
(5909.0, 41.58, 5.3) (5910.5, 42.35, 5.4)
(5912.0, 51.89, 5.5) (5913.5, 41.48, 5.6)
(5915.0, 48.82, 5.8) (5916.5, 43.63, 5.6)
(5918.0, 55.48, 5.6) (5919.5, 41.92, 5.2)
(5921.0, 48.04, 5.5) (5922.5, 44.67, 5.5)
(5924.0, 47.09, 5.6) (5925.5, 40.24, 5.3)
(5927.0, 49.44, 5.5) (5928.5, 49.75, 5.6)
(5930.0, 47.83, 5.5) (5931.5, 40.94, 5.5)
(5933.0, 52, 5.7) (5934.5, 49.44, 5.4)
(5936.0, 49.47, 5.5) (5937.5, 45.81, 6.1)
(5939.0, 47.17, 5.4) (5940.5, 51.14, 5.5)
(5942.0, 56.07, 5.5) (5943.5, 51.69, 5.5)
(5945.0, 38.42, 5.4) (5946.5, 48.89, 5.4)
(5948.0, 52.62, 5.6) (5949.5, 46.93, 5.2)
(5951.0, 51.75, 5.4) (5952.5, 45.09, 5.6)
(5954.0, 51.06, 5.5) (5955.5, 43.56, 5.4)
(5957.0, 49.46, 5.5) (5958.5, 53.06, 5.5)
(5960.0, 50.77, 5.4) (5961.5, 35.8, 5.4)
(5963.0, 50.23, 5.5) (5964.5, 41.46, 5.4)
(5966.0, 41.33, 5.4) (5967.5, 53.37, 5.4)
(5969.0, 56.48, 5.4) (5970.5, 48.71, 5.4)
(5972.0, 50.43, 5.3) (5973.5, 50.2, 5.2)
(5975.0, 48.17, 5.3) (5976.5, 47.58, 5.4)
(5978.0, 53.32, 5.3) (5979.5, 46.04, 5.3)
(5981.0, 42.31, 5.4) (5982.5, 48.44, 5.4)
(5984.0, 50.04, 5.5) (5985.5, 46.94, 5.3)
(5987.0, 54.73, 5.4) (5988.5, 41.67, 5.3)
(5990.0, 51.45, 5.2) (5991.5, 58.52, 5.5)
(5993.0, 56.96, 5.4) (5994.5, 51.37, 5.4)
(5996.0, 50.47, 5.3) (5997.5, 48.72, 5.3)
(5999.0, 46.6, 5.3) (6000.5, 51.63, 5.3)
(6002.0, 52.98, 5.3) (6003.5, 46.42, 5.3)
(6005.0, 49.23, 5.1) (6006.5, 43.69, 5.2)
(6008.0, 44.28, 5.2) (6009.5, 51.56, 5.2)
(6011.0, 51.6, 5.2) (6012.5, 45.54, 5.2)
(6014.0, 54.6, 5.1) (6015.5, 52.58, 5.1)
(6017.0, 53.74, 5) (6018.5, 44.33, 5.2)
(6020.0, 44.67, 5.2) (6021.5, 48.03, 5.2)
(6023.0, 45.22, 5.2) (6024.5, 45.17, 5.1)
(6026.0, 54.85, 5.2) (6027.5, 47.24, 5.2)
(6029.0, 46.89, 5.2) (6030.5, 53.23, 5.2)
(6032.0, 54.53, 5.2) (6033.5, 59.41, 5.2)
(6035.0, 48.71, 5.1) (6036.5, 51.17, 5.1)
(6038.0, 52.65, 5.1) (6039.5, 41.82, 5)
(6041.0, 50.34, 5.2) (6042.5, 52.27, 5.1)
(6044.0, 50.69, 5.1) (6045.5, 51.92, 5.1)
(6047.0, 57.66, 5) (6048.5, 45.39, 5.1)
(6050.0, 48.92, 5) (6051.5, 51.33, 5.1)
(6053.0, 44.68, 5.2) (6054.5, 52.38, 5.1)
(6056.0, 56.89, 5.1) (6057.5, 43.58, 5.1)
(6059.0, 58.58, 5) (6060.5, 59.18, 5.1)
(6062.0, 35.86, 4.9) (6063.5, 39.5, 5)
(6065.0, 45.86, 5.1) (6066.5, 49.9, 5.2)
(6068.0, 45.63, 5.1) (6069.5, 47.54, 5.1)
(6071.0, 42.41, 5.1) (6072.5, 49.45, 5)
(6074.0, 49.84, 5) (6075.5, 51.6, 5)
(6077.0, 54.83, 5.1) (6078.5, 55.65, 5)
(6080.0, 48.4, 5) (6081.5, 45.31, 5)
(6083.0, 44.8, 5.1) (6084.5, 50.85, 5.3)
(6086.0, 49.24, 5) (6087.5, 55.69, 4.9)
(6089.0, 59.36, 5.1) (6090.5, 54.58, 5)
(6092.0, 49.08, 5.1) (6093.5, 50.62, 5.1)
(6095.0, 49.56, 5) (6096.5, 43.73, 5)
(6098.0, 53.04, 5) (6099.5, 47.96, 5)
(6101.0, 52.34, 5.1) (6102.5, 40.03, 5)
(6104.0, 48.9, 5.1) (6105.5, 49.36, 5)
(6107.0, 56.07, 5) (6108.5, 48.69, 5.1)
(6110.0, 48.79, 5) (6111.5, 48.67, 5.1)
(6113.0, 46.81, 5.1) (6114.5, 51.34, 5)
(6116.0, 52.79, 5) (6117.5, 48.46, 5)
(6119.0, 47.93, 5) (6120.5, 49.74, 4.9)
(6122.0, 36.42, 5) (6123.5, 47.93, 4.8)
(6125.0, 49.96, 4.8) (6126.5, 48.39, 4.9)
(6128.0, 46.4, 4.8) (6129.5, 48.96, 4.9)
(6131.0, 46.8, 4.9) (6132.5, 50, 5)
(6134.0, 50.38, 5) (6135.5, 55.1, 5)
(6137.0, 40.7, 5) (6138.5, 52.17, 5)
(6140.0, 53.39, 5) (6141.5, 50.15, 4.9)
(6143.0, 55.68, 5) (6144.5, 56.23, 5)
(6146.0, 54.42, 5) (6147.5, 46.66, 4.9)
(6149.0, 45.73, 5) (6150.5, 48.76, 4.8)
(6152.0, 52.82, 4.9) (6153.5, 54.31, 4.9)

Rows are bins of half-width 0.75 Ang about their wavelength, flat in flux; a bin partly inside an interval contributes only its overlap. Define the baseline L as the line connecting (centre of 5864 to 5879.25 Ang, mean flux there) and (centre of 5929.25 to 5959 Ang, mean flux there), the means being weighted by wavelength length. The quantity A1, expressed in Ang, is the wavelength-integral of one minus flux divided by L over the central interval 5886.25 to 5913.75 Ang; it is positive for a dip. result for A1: 4.93 Ang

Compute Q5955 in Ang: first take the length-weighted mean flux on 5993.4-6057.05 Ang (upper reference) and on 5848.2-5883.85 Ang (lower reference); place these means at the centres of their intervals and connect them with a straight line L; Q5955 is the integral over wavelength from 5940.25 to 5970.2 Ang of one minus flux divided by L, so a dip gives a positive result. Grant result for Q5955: 0.9 Ang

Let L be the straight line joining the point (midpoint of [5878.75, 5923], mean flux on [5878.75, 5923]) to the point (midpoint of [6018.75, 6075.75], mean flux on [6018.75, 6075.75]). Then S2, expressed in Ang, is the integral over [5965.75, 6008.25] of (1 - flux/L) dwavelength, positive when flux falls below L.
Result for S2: -2.7 Ang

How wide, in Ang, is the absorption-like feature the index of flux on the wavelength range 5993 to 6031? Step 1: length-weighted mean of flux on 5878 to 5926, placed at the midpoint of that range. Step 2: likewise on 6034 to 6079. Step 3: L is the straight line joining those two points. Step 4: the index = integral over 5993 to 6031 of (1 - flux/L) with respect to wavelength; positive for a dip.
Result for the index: -1.2 Ang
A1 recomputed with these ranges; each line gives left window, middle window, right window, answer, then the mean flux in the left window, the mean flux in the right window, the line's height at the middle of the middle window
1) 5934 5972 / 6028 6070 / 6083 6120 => -0.3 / 48.4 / 50.1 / 49.5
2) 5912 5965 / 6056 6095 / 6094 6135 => -1.1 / 47.6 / 48.6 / 48.3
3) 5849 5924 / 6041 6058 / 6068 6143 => -0.7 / 45.7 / 49.4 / 48.5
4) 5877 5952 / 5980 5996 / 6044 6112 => -1.1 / 45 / 49.7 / 47.1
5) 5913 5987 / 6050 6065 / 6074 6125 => 0.1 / 47.9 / 49.7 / 49.2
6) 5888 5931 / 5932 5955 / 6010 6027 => -2.4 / 42.4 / 49.1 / 44.5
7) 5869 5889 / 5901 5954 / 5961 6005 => 1.3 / 48.1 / 49.1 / 48.6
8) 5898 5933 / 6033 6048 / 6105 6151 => -1.0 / 46.2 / 49.5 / 48.1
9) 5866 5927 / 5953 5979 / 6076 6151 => -1.4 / 44.1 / 49.7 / 45.9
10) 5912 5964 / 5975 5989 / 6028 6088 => 0.1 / 47.7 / 49.8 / 48.5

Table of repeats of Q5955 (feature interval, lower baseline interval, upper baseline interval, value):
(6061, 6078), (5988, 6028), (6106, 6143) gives 0.8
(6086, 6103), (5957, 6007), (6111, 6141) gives -0.7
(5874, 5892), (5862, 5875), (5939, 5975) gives 1.9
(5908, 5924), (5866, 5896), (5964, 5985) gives -0.3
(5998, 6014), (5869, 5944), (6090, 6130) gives -0.6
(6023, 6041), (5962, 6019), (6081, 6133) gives -0.4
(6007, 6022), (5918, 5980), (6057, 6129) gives -0.2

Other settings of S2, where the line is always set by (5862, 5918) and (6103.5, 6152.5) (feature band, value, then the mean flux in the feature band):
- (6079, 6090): -0.5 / 50.7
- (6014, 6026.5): -0.4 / 48.8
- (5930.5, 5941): -0.6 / 47.9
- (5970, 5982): -0.5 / 48.3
